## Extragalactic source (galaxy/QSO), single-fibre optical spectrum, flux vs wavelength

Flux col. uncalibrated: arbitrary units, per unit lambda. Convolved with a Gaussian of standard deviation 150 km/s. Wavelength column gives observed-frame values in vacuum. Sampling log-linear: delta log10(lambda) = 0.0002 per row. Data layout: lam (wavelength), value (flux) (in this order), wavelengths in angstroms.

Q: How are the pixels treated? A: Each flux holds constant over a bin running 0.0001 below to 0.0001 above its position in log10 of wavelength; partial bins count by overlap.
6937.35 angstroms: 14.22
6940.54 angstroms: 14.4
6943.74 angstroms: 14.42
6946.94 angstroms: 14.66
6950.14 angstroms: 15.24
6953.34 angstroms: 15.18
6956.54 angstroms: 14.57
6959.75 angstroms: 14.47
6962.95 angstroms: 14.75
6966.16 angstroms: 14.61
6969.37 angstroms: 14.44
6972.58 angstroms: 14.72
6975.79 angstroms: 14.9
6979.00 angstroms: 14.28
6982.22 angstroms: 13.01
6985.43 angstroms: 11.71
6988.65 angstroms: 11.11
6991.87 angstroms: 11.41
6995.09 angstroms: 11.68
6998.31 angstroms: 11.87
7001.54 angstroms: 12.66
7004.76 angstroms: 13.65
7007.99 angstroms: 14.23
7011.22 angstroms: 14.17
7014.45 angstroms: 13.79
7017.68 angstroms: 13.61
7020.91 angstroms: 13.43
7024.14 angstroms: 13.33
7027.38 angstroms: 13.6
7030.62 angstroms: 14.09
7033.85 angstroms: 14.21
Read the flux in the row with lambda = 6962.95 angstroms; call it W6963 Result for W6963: 14.75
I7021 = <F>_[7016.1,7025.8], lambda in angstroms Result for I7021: 13.5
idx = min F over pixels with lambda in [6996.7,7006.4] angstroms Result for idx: 11.87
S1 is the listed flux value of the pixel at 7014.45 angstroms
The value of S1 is 13.79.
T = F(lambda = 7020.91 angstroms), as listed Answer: 13.43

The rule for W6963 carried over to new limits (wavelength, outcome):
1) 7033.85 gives 14.21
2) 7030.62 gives 14.09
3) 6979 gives 14.28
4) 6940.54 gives 14.4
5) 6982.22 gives 13.01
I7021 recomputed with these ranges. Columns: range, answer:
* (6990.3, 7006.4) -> 12.3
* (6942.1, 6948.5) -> 14.5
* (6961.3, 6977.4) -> 14.7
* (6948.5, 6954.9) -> 15.2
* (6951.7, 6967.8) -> 14.7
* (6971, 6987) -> 13.7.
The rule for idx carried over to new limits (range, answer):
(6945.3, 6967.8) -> 14.47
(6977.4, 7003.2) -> 11.11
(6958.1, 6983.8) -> 13.01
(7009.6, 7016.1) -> 13.79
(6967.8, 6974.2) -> 14.44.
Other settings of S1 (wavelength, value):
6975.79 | 14.9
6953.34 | 15.18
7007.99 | 14.23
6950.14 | 15.24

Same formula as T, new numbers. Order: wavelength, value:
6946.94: 14.66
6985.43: 11.71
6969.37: 14.44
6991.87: 11.41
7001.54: 12.66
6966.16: 14.61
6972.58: 14.72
